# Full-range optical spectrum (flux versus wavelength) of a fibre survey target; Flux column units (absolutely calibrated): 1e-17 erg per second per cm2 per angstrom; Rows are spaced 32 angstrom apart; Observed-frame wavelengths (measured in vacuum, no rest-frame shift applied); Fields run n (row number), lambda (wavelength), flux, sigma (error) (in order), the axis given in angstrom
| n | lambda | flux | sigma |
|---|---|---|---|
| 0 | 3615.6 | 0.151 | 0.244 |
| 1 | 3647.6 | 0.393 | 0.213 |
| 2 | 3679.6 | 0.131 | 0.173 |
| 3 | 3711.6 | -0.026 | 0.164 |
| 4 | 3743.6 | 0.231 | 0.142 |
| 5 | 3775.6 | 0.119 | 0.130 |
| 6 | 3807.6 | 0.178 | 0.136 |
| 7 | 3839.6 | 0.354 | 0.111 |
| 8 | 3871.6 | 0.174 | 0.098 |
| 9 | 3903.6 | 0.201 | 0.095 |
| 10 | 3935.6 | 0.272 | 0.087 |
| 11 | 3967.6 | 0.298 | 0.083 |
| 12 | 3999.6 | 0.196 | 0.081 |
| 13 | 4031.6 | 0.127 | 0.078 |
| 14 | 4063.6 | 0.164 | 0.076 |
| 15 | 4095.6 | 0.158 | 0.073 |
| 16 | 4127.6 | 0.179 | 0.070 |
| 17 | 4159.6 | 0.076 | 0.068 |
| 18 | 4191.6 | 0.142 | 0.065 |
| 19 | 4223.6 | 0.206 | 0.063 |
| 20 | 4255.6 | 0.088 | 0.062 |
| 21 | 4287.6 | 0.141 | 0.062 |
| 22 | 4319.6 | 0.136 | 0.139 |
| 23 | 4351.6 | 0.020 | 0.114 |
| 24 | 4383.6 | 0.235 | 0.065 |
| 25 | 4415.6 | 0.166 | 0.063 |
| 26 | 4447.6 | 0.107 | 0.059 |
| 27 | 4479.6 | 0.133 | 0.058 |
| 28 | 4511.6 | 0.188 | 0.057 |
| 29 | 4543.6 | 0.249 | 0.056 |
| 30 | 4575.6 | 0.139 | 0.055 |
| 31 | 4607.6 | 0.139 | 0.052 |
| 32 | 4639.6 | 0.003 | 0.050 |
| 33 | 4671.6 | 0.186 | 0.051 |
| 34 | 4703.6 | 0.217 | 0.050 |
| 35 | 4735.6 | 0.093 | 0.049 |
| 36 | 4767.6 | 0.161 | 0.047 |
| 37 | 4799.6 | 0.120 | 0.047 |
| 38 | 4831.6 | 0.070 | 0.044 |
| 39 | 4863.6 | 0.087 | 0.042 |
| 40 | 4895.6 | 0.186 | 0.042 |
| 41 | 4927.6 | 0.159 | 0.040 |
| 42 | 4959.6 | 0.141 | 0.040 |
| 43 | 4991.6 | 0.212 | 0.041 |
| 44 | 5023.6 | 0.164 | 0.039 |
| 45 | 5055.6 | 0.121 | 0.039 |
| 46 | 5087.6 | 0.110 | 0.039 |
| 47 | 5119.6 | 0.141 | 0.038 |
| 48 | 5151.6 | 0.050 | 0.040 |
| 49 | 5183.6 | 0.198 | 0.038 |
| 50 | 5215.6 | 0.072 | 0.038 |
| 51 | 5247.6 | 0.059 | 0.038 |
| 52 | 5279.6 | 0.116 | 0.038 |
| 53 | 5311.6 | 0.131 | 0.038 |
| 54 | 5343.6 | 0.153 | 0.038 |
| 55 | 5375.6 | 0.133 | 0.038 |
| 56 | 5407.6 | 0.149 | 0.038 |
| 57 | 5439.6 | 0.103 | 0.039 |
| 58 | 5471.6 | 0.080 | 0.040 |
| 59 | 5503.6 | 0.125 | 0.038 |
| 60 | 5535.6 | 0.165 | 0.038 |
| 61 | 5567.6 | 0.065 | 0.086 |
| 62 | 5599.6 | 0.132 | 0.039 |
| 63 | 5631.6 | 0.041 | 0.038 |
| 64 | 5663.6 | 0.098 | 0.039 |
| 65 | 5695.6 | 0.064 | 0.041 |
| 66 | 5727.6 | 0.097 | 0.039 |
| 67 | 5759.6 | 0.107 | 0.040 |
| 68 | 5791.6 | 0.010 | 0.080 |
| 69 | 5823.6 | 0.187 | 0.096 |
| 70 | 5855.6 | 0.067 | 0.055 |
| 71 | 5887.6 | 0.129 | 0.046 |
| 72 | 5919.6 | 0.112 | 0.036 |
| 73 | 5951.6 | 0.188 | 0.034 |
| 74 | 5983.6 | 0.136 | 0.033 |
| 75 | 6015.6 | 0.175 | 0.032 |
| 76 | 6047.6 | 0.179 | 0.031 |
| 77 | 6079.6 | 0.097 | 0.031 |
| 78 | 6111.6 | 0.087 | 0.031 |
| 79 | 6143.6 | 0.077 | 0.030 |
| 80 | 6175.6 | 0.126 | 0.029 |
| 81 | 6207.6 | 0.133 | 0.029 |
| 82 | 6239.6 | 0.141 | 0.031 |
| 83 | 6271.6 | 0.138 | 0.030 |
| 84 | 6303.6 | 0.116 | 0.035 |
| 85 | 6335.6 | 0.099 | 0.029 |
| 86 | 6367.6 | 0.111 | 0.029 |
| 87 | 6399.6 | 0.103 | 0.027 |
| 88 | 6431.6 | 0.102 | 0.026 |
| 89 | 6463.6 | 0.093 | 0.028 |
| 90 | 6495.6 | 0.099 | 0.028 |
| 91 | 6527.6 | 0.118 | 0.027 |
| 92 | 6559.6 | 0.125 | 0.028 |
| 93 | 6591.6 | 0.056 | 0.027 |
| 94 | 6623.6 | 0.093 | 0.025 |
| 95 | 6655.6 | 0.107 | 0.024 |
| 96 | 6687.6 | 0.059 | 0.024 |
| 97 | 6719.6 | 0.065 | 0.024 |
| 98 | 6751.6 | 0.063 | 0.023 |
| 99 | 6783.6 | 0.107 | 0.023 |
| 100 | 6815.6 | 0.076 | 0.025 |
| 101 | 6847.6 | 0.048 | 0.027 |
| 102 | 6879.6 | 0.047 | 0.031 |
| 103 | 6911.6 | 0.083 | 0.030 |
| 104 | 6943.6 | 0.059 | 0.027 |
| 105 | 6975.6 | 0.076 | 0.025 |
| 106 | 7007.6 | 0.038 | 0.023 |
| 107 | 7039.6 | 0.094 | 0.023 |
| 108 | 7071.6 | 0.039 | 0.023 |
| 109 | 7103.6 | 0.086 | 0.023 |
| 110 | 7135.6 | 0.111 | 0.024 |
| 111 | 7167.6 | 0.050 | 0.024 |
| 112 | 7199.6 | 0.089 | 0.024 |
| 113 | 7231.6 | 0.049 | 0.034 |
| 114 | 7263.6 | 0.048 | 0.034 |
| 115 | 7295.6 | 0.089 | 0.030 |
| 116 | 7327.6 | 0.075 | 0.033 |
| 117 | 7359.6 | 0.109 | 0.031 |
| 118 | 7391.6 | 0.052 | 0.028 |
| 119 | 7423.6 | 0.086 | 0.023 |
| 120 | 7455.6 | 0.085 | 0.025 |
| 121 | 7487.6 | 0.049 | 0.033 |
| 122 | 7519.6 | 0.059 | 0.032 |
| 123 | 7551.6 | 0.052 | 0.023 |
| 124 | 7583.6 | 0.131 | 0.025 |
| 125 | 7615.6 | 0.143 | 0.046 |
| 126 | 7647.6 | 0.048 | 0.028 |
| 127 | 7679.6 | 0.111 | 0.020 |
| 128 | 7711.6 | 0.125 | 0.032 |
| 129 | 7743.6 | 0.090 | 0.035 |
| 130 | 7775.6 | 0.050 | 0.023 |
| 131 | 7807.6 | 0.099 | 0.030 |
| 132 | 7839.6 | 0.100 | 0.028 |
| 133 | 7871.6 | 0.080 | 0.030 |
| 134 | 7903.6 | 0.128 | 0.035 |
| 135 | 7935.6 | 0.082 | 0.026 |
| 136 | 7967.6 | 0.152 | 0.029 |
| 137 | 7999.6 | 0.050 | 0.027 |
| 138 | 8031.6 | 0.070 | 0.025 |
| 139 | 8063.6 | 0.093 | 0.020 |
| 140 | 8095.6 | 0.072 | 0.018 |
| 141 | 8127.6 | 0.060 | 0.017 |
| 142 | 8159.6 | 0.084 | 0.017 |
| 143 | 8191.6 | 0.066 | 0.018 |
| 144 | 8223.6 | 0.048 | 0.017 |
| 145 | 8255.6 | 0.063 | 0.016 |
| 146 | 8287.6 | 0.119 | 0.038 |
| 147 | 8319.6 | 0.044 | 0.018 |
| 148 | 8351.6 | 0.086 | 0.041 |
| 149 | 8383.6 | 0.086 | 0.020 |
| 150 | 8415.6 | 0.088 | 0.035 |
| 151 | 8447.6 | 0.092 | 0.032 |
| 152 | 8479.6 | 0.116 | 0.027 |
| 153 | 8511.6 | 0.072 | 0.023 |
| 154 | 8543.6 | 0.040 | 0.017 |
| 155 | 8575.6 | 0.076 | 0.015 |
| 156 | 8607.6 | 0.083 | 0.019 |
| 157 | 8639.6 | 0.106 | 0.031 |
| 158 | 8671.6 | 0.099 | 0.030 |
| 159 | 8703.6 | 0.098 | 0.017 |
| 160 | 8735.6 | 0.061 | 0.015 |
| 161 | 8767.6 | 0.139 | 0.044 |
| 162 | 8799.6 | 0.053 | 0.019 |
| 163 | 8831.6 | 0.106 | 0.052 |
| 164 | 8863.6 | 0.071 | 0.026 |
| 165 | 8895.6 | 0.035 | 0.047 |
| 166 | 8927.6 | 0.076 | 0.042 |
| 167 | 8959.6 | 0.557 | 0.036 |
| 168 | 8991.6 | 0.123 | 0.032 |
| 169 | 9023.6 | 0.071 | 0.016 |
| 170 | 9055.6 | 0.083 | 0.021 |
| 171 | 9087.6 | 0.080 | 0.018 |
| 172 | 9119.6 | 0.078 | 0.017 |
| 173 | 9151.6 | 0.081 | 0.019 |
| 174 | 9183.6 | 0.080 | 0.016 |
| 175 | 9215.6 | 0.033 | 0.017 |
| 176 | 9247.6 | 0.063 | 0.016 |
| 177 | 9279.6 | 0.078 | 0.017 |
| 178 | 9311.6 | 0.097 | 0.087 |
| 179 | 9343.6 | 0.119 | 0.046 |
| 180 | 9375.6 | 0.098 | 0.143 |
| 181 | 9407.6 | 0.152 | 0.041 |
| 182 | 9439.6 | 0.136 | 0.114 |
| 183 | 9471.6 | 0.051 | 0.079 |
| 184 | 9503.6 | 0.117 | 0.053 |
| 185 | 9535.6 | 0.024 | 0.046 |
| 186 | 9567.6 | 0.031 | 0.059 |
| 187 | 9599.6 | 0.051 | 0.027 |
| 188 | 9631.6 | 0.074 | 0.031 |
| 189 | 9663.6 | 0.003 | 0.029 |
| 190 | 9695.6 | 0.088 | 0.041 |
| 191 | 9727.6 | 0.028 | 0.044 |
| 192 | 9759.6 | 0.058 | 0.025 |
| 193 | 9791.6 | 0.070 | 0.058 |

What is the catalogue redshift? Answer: 1.40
